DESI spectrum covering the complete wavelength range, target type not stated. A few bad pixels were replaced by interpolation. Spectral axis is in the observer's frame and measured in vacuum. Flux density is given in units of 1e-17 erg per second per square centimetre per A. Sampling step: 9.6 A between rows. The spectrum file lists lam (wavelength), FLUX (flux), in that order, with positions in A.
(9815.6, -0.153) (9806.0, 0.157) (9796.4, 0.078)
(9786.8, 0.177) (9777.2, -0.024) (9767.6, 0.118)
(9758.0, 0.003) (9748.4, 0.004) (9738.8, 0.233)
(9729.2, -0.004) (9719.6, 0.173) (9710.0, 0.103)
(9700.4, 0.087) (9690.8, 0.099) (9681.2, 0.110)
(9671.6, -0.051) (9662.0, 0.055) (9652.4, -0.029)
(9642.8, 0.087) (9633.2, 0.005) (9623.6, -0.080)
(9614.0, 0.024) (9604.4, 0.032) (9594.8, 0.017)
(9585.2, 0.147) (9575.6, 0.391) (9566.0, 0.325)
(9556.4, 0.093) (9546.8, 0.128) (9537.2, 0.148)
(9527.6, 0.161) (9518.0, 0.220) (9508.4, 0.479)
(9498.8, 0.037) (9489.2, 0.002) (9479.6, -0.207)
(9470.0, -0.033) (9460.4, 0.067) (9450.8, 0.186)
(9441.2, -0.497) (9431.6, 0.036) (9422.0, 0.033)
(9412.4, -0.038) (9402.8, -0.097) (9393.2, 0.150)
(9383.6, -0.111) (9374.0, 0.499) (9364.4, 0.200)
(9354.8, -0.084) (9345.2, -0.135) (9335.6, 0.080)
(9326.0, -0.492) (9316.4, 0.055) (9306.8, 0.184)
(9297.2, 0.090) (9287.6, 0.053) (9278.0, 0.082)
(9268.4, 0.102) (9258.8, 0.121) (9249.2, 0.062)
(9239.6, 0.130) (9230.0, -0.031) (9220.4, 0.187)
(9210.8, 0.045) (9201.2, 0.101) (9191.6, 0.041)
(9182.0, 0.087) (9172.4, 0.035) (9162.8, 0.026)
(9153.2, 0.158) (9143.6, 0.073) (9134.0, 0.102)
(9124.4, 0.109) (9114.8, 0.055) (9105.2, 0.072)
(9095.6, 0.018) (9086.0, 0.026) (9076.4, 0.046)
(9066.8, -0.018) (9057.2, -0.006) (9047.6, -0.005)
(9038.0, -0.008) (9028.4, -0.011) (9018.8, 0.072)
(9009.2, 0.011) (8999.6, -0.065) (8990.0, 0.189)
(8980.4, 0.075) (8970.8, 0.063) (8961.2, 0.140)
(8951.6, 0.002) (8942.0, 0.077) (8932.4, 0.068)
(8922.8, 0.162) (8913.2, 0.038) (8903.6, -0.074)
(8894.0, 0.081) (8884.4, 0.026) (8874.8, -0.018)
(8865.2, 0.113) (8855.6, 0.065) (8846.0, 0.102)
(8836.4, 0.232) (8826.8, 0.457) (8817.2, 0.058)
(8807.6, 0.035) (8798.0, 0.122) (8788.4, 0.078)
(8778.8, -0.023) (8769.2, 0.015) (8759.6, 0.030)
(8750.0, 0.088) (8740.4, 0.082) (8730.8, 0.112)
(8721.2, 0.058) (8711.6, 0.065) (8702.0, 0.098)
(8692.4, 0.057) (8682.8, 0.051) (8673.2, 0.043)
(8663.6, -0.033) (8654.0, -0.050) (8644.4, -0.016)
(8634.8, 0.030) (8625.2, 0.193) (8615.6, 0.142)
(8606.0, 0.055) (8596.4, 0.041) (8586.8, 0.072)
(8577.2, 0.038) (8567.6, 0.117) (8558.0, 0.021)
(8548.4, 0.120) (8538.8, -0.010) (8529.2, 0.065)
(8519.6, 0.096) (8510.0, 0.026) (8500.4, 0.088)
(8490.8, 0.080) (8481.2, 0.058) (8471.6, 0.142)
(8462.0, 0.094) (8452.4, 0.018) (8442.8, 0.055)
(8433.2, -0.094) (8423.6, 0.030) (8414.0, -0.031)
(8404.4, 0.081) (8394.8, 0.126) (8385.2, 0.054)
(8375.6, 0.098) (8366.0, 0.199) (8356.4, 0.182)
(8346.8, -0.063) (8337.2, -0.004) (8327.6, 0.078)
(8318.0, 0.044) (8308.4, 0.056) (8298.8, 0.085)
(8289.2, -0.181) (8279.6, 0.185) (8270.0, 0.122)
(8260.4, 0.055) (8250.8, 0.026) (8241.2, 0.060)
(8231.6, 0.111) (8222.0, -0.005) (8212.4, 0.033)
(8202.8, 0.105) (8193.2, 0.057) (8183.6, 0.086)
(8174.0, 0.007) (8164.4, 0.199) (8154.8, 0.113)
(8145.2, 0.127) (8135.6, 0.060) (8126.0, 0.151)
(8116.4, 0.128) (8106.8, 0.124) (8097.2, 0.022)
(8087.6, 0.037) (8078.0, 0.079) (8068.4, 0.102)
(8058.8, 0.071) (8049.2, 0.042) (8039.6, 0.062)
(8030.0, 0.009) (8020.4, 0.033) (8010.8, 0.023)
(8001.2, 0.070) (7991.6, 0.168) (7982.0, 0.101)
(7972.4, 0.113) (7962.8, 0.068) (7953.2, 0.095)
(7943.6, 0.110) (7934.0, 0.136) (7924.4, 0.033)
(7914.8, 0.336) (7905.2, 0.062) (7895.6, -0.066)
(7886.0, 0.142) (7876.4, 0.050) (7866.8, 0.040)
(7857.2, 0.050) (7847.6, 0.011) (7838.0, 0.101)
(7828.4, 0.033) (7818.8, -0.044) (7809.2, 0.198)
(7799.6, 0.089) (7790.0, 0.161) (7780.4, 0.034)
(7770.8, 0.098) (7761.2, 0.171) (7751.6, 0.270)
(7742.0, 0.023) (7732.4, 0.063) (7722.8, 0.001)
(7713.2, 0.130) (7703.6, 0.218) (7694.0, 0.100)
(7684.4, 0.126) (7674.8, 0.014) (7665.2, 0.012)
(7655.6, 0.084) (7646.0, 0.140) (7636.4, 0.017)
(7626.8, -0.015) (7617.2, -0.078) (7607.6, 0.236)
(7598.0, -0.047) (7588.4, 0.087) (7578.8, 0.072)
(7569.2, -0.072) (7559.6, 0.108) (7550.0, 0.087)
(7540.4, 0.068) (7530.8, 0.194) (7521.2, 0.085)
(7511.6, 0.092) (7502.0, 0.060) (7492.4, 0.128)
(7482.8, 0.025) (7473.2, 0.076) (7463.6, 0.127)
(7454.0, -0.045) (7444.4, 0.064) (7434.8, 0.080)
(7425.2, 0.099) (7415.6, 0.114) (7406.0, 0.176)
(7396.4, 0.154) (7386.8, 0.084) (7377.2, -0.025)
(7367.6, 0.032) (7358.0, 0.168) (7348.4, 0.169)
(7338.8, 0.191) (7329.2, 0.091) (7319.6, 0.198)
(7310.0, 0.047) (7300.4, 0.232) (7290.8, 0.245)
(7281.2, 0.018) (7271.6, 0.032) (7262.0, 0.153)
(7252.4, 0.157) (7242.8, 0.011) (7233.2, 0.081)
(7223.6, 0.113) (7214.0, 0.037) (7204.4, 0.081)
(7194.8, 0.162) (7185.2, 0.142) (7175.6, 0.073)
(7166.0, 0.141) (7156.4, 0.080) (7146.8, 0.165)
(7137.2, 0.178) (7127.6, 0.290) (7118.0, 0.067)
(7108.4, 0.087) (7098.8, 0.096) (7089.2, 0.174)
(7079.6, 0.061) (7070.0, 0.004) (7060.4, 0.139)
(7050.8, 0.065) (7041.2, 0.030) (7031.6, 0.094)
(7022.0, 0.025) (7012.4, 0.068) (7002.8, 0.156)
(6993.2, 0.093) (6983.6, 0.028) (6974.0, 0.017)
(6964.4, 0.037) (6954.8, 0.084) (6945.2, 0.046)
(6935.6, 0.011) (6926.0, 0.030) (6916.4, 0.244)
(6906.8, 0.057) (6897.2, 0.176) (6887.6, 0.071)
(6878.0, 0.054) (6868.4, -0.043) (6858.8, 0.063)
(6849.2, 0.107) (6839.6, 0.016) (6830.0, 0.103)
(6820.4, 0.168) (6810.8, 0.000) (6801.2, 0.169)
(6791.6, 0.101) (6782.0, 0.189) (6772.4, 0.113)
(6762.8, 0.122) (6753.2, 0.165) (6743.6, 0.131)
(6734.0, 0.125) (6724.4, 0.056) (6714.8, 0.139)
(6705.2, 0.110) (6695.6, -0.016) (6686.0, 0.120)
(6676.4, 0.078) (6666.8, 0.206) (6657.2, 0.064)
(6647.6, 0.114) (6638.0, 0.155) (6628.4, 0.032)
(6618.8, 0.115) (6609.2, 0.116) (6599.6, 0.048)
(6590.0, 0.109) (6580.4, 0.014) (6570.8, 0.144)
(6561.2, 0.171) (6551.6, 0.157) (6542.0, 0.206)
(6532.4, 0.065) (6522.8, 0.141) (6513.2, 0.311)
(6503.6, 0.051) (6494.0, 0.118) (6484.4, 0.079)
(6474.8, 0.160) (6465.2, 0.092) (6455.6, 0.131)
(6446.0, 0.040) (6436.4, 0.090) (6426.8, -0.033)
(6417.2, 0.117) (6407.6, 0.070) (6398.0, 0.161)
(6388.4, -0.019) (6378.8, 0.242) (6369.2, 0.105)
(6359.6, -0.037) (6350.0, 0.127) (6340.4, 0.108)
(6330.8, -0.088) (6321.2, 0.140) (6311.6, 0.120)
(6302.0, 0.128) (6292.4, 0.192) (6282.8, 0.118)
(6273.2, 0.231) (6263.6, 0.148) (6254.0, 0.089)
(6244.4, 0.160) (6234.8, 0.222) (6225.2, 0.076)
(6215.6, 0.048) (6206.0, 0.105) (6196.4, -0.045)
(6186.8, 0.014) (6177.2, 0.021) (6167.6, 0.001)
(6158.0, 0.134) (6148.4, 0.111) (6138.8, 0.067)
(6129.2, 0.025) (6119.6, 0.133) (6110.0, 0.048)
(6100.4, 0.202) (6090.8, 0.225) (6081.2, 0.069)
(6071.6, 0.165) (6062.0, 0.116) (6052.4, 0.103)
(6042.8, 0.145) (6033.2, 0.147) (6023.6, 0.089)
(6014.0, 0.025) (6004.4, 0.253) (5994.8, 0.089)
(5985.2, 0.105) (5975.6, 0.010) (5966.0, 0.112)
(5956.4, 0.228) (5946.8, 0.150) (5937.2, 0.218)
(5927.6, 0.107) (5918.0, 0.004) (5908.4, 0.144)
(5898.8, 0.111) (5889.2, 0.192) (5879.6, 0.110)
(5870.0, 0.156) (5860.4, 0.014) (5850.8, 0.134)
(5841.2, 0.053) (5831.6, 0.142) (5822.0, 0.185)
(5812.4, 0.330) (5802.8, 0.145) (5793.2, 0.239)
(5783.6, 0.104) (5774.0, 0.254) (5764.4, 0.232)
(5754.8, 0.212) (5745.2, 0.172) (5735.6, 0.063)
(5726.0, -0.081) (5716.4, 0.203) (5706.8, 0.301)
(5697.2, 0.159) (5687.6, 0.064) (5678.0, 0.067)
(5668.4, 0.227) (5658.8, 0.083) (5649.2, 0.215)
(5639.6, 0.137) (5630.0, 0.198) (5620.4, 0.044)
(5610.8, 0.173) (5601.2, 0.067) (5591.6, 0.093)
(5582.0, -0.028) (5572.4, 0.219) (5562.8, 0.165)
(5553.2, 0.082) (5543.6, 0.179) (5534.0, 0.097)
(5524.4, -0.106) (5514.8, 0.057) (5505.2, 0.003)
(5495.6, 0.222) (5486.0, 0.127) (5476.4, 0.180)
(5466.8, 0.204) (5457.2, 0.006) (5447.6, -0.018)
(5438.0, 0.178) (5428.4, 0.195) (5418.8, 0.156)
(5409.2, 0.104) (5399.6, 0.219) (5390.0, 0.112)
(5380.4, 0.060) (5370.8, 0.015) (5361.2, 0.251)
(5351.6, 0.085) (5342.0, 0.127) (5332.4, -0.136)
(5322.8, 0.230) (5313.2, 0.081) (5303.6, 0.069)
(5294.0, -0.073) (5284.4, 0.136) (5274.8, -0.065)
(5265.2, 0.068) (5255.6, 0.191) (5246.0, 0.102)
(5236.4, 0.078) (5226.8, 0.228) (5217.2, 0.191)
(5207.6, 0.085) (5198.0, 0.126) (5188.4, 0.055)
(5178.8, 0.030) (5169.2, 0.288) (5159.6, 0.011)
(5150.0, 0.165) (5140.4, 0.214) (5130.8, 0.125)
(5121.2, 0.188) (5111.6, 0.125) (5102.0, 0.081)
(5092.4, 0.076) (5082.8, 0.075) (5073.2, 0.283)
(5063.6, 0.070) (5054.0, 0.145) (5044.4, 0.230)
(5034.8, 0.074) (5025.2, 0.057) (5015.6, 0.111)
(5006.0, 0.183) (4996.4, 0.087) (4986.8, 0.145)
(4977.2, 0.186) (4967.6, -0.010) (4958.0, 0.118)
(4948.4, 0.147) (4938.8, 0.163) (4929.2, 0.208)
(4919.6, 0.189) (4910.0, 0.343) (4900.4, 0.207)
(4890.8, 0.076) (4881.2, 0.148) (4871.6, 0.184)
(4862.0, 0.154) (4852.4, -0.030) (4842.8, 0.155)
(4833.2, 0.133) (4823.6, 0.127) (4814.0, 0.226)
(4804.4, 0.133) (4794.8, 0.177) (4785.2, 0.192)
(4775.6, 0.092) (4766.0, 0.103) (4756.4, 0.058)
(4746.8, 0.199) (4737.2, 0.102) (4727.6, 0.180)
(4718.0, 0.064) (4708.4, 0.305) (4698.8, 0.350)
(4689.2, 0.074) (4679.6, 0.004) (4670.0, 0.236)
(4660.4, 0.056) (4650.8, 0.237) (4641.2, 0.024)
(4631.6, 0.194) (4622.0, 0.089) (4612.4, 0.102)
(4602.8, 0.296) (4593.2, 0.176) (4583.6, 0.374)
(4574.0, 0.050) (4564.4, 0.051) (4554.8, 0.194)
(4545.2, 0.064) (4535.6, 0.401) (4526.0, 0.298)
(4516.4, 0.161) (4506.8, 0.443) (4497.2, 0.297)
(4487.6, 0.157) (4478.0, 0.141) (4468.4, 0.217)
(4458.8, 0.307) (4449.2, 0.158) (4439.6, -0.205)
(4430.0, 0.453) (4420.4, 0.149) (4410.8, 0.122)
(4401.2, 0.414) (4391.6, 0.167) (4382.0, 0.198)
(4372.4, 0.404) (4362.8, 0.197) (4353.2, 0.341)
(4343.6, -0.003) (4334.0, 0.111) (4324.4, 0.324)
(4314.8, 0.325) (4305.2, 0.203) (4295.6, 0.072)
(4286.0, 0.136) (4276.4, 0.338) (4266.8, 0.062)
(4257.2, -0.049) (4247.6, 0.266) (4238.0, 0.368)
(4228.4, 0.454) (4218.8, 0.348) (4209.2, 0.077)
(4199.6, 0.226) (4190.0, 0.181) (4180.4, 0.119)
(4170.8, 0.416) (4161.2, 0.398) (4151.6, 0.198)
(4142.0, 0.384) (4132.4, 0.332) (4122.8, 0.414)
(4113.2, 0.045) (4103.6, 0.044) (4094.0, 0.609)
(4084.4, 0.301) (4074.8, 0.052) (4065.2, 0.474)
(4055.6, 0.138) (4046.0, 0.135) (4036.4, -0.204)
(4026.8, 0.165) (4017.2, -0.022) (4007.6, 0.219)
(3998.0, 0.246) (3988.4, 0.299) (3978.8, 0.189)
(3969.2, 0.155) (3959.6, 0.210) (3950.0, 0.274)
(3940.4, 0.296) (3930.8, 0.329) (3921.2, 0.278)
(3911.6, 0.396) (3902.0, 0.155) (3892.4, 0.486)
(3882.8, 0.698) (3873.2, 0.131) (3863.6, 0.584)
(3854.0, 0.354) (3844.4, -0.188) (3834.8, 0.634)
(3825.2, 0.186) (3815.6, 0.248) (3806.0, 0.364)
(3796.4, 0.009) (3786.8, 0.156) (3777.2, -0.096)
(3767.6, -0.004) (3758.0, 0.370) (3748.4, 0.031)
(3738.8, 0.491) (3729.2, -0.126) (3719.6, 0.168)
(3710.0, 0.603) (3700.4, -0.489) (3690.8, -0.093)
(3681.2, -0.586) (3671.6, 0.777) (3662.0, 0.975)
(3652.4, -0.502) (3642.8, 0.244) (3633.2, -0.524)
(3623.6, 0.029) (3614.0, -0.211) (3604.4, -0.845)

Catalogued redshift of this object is 0.912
